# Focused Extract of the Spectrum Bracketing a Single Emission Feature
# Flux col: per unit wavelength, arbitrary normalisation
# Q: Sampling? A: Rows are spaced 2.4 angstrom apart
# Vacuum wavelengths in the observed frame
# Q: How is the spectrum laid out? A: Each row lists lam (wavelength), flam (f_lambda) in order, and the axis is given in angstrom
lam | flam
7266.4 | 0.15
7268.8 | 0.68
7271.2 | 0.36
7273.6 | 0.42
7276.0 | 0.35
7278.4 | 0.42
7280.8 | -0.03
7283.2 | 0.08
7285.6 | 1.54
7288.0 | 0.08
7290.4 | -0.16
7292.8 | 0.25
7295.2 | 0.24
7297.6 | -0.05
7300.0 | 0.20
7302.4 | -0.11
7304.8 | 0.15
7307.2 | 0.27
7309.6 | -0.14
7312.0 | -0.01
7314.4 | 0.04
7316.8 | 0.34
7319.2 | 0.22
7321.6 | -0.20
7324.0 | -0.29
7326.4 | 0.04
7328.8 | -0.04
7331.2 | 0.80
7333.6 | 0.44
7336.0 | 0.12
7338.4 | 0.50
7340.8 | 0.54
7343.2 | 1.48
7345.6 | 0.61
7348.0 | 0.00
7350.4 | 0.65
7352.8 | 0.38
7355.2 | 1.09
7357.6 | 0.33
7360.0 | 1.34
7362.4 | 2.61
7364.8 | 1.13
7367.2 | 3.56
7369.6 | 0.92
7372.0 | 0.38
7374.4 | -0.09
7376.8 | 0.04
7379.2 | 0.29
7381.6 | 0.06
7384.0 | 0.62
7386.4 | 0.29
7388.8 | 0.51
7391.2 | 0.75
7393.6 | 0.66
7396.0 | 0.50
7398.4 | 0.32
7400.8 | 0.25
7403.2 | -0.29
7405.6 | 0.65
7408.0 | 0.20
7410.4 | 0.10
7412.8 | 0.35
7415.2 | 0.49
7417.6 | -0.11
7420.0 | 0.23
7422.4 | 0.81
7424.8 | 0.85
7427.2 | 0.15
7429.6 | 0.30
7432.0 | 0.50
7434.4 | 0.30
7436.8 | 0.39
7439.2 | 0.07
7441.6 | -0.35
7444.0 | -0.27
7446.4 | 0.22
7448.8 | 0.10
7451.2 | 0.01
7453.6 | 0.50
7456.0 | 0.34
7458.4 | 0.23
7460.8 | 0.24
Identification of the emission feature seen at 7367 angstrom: [O II]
